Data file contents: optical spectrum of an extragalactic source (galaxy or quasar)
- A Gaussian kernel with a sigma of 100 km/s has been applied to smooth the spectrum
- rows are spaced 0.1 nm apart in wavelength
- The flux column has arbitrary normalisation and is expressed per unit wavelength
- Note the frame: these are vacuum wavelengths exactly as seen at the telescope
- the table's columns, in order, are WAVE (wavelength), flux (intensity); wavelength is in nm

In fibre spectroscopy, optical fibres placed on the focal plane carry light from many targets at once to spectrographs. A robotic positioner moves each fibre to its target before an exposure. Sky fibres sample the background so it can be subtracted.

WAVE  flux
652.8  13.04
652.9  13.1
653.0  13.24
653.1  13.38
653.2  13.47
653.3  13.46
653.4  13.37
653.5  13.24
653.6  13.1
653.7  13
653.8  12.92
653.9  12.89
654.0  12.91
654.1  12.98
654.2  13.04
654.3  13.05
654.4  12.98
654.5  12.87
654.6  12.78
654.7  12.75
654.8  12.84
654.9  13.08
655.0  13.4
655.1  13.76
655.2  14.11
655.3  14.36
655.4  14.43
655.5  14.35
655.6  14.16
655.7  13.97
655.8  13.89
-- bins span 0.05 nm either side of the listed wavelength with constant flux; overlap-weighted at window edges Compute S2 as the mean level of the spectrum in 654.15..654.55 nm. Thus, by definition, 13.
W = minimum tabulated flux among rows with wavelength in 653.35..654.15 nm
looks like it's 12.89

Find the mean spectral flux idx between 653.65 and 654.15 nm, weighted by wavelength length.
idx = 12.9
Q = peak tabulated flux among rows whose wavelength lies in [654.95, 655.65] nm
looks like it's 14.43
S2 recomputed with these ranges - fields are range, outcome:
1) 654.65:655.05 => 13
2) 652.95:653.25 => 13.4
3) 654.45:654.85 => 12.8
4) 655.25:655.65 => 14.3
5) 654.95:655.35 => 13.9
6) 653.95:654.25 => 13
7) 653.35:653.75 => 13.2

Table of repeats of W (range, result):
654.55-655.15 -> 12.75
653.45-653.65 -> 13.1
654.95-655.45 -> 13.4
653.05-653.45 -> 13.37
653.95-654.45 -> 12.91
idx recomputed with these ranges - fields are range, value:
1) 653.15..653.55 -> 13.4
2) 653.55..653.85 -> 13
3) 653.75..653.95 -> 12.9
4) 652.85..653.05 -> 13.2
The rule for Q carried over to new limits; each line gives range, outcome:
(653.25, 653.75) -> 13.46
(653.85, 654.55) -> 13.05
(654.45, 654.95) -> 13.08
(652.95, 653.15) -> 13.38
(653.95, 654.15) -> 12.98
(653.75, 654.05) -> 12.92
